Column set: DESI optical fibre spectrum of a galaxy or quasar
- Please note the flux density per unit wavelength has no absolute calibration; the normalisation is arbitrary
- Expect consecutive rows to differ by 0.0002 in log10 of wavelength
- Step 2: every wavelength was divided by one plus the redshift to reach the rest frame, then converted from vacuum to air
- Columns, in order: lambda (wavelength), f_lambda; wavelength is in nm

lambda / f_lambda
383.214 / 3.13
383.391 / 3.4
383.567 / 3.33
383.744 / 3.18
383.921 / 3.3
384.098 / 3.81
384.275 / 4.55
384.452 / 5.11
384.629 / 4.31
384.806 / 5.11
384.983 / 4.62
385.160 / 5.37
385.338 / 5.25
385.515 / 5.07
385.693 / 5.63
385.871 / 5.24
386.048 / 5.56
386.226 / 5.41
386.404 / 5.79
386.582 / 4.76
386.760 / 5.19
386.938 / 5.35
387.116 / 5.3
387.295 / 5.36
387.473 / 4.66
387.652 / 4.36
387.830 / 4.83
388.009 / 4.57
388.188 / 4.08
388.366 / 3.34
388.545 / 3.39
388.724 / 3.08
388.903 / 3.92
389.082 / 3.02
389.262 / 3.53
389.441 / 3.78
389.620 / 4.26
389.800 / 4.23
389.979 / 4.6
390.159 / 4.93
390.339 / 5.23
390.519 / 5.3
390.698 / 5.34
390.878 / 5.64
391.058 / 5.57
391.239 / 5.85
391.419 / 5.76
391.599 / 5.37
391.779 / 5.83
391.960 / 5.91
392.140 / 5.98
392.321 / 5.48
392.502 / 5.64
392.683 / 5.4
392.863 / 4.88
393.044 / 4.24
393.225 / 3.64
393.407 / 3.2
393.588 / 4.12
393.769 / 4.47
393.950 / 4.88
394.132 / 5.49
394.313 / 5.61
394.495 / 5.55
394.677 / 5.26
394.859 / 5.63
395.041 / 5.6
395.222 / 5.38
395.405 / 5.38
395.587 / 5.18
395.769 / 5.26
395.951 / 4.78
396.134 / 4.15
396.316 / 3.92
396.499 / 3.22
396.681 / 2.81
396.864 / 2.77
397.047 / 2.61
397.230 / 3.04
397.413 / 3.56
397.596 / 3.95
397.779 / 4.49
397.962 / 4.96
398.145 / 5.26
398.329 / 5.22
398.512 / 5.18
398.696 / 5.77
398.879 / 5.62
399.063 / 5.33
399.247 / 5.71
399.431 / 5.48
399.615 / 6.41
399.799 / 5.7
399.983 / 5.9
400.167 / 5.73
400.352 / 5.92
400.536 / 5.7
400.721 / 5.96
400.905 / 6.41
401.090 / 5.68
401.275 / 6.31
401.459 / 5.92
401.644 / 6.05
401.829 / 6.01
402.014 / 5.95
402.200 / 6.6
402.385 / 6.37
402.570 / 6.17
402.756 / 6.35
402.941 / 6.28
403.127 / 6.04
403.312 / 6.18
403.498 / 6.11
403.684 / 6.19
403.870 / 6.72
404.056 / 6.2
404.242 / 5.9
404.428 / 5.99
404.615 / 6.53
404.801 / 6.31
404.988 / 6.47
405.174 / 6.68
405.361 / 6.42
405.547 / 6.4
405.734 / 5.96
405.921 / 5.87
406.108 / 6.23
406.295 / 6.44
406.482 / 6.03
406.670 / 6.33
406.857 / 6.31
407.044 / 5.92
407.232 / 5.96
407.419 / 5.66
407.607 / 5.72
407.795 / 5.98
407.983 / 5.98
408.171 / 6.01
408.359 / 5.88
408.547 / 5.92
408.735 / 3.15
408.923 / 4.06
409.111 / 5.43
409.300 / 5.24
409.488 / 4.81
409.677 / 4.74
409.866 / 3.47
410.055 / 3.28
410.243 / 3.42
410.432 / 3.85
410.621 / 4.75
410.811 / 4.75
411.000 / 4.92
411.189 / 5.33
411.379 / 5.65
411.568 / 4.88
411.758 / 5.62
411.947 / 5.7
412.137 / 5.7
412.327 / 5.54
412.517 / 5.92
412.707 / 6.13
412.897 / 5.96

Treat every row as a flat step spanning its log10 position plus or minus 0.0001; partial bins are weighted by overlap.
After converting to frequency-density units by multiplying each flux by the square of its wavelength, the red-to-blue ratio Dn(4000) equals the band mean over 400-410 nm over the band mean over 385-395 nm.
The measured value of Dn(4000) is 1.30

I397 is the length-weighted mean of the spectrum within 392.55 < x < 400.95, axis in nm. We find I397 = 4.88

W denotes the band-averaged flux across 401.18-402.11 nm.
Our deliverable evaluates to 6.05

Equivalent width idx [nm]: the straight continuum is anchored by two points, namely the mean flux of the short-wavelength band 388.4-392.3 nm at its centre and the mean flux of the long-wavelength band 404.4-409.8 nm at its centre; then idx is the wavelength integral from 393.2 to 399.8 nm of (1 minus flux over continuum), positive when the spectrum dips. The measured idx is 0.56 nm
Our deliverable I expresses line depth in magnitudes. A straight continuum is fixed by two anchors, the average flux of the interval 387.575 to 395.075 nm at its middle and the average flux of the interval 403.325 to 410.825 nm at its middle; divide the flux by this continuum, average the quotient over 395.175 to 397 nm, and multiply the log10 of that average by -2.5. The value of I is 0.189 mag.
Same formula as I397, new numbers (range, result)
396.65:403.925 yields 5.48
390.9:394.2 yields 5.1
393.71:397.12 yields 4.64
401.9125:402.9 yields 6.28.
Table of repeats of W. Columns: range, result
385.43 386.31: 5.38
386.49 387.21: 5.15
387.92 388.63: 3.85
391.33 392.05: 5.72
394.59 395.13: 5.49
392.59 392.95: 5.16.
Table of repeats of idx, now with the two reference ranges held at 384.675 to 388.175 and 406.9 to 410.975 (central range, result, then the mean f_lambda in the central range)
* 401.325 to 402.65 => -0.305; 6.16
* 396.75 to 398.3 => 0.357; 3.87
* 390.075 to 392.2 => -0.205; 5.56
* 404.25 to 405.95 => -0.443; 6.29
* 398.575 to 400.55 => -0.286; 5.75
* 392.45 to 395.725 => 0.051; 4.97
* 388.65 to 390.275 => 0.358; 3.96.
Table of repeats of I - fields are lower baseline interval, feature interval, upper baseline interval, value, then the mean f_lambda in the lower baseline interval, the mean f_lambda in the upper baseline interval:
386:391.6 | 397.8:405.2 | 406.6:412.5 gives -0.19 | 4.71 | 5.16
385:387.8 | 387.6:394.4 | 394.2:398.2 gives 0.03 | 5.2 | 4.47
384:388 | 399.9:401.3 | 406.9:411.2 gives -0.19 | 5.02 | 4.97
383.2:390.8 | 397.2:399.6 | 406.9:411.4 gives -0.05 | 4.52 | 5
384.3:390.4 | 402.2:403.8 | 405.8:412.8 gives -0.21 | 4.65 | 5.31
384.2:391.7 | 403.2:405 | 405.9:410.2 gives -0.19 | 4.8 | 5.38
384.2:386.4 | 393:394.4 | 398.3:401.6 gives 0.23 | 5.13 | 5.79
